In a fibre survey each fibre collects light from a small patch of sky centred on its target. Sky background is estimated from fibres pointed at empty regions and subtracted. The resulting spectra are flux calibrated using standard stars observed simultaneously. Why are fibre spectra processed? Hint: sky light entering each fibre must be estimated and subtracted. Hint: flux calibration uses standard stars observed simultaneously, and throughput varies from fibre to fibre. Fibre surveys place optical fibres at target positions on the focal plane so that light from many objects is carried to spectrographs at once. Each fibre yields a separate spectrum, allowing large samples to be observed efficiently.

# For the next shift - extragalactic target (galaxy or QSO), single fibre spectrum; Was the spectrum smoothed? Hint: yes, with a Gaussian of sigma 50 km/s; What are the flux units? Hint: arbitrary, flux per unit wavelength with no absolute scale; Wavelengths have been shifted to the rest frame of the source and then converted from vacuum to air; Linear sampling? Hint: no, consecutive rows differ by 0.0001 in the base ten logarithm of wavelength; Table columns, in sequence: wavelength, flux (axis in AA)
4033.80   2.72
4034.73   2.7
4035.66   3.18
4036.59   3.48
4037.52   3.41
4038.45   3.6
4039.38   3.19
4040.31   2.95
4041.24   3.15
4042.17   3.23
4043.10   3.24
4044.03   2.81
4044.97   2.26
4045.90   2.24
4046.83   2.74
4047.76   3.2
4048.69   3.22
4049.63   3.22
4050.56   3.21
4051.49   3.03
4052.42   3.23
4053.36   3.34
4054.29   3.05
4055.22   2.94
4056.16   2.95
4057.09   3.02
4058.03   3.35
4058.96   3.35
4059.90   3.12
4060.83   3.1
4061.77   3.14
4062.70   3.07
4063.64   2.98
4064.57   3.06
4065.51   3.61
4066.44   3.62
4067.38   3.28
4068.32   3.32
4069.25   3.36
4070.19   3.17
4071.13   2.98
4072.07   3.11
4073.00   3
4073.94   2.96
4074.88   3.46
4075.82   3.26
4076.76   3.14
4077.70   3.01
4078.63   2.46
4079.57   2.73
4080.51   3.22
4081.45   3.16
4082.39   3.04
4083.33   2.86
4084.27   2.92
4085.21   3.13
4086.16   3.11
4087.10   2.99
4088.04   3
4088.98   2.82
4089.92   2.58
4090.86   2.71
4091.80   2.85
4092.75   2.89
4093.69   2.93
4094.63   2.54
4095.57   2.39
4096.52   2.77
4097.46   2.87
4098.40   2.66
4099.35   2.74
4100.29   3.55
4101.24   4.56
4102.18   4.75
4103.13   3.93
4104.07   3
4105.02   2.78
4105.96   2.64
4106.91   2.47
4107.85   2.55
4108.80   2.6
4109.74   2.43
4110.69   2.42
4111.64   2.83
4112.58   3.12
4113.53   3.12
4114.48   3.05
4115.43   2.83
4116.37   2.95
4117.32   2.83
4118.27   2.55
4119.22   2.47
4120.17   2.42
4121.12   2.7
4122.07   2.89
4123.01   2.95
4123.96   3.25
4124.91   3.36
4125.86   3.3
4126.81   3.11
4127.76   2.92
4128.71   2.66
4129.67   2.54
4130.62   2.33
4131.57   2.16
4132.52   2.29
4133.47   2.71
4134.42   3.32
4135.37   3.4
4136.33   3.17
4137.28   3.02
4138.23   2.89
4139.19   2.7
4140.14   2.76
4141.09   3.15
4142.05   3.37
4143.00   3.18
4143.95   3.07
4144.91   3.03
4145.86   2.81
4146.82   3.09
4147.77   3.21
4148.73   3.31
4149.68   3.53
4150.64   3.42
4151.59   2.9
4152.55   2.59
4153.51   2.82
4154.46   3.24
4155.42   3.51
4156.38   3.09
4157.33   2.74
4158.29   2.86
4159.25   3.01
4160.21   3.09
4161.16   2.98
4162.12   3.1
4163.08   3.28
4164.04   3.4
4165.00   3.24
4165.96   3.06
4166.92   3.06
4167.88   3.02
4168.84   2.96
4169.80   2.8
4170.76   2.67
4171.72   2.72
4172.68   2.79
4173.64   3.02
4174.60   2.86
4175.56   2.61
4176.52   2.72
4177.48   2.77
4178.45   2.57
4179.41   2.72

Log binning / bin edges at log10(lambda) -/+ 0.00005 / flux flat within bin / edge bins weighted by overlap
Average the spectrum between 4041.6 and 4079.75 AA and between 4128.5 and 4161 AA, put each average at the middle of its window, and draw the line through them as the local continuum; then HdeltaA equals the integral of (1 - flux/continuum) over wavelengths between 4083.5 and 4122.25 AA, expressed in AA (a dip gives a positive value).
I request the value 1.55 AA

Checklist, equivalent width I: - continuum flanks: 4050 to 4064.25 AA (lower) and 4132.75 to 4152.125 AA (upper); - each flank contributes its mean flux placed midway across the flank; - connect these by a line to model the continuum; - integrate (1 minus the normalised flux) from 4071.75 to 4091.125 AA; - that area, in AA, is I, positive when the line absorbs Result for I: 0.8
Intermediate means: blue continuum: 3.13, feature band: 2.99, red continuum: 3.09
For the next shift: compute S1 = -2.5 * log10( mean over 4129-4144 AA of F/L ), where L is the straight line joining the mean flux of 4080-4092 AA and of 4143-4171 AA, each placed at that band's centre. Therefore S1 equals 0.06 mag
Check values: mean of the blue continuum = 2.95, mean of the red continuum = 3.07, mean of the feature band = 2.87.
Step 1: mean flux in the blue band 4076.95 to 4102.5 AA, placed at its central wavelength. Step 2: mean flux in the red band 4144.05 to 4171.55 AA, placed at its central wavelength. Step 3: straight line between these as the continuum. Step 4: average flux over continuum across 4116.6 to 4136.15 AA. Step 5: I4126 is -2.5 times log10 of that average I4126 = 0.081 mag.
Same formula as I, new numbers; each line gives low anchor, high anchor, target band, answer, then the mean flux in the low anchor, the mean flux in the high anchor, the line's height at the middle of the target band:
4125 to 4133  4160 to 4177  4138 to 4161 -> -1.81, 2.7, 2.96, 2.84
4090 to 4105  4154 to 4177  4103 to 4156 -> 2.43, 3.12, 2.99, 3.06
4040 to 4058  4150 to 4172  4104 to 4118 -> 1.19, 3.01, 3.03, 3.02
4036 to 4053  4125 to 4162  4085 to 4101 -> 0.84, 3.08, 2.99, 3.03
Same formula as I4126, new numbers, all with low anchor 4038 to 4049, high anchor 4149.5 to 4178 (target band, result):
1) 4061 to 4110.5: -0.02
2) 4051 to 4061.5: -0.05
